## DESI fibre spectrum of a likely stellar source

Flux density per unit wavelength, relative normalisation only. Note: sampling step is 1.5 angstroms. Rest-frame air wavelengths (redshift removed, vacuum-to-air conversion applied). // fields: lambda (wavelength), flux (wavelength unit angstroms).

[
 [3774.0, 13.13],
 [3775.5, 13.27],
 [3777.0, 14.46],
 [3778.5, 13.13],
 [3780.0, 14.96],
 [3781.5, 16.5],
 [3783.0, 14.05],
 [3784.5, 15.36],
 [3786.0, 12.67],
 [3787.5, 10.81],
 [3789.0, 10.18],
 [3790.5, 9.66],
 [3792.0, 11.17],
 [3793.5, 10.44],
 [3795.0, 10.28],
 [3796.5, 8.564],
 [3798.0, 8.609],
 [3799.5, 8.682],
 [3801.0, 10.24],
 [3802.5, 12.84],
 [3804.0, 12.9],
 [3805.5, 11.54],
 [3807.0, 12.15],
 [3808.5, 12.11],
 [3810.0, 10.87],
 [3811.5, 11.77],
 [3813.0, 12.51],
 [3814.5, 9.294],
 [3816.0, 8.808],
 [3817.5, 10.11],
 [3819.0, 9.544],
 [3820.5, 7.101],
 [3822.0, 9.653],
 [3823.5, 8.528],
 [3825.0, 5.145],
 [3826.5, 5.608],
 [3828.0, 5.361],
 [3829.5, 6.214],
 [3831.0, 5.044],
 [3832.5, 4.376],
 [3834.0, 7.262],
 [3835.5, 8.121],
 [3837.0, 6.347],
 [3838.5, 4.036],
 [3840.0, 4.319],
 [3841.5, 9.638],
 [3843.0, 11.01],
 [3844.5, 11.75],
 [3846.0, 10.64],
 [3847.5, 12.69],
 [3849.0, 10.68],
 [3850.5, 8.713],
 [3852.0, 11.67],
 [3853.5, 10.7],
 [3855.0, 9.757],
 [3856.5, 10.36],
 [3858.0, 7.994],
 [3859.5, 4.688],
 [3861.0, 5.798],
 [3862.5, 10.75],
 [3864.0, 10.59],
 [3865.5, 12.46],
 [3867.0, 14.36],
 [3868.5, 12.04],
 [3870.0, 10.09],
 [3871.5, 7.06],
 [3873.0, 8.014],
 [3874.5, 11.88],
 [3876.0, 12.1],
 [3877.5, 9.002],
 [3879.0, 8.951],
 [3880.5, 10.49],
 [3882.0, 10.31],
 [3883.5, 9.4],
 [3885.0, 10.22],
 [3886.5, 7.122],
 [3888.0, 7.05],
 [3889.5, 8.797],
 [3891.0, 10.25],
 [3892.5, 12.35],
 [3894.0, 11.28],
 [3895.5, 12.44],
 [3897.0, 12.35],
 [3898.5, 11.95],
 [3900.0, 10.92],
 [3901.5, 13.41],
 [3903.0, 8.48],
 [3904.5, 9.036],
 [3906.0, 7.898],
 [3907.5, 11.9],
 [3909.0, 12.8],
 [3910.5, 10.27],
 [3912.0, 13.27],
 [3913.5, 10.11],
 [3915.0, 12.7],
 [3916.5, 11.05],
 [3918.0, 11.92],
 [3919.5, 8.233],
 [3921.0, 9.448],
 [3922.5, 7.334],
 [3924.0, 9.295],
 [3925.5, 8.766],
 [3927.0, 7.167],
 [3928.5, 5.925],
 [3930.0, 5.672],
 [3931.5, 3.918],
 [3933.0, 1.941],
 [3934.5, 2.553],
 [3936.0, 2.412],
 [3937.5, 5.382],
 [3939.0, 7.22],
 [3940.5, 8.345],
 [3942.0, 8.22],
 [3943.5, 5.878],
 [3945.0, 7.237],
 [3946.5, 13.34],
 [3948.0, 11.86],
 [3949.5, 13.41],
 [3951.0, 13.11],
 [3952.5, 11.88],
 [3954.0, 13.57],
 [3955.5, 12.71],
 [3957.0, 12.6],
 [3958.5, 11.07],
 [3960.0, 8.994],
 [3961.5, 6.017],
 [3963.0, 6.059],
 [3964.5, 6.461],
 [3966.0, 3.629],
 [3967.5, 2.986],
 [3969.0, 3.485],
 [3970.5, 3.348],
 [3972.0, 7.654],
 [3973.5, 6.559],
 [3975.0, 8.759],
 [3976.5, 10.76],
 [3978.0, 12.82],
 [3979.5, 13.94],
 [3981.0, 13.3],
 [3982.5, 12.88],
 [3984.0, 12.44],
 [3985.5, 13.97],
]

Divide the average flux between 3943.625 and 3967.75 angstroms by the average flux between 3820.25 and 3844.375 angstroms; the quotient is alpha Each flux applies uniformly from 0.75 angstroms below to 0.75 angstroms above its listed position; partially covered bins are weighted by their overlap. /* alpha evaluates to 1.42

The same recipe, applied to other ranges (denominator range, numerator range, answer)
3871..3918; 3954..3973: 0.70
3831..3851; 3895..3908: 1.31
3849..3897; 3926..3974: 0.76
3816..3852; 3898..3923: 1.33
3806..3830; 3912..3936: 0.85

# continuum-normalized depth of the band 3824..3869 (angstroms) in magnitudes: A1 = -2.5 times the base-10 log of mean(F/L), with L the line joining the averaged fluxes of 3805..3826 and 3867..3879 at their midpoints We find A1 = 0.17 mag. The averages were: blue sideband 9.87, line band 8.58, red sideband 10.2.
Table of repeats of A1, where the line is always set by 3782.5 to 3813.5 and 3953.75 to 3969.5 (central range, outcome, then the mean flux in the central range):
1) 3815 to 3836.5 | 0.428 mag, 7.22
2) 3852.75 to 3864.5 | 0.141 mag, 8.79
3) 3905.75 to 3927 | -0.170 mag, 10.3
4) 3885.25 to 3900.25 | -0.127 mag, 10.4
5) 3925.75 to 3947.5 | 0.320 mag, 6.21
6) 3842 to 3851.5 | -0.066 mag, 10.9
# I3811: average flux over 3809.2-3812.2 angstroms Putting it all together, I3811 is 11.3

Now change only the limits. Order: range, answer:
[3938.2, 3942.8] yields 7.88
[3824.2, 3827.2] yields 5.43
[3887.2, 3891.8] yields 8.72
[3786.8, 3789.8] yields 10.5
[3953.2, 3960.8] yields 11.8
